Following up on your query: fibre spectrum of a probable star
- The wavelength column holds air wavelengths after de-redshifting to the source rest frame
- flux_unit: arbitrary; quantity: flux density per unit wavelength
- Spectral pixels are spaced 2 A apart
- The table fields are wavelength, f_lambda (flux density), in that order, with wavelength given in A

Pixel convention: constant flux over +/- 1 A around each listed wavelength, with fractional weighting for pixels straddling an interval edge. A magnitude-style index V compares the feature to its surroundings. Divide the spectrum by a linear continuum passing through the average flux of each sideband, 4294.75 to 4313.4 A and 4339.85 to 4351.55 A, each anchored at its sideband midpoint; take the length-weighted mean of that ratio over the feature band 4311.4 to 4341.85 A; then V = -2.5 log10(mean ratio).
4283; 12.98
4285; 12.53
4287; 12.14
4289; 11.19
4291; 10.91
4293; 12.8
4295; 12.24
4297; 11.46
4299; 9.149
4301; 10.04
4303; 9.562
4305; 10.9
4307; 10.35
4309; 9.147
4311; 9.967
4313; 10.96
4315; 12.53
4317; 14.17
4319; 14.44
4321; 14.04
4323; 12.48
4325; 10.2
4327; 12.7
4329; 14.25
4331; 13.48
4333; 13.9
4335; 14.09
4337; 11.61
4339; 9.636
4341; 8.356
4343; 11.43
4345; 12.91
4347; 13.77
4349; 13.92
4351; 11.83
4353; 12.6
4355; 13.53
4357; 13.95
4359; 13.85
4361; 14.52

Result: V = -0.11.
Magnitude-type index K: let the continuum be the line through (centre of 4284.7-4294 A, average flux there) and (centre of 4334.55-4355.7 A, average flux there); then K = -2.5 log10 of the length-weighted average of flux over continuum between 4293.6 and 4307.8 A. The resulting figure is 0.13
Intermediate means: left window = 11.9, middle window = 10.6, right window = 12.1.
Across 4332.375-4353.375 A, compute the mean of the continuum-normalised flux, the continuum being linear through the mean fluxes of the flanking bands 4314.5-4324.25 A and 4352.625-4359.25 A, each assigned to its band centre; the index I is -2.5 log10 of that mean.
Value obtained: 0.12 mag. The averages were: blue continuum 13.5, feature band 12.1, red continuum 13.5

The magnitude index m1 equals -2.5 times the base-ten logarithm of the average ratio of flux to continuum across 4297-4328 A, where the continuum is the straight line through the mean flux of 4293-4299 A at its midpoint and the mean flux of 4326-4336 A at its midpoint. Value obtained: 0.110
